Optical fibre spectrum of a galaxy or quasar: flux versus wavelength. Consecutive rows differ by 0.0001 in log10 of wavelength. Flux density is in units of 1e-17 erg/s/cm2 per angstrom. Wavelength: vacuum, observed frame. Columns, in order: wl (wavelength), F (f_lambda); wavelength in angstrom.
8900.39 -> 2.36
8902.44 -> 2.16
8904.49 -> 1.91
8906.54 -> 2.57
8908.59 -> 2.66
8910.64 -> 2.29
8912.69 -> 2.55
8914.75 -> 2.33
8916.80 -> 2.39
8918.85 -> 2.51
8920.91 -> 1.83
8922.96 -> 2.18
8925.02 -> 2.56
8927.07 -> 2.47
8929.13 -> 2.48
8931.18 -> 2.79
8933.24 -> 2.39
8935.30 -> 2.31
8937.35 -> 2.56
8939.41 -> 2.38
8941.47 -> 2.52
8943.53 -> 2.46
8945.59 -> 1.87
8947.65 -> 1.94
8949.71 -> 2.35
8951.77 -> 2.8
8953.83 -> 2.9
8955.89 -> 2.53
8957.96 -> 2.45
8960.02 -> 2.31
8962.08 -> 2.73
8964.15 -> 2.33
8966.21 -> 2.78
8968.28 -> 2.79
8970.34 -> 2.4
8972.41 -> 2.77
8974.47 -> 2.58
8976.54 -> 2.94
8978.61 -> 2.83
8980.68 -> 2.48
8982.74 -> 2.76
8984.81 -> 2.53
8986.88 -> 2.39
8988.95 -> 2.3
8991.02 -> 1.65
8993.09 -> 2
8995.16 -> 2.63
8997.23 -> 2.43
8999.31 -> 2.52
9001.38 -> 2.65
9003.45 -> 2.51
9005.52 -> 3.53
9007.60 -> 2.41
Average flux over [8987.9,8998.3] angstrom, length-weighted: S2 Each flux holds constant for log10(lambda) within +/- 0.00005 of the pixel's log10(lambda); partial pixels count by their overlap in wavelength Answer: 2.2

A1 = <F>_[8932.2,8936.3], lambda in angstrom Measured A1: 2.35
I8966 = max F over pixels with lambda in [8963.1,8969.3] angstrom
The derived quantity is 2.79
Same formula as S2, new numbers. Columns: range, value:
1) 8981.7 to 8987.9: 2.56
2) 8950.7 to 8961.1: 2.6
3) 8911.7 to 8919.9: 2.44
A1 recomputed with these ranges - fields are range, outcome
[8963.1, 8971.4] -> 2.57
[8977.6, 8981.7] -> 2.65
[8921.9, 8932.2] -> 2.49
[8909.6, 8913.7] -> 2.42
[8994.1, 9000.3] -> 2.52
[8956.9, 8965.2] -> 2.46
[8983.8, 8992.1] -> 2.22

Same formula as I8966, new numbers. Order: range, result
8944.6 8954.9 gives 2.9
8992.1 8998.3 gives 2.63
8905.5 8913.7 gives 2.66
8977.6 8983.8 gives 2.83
